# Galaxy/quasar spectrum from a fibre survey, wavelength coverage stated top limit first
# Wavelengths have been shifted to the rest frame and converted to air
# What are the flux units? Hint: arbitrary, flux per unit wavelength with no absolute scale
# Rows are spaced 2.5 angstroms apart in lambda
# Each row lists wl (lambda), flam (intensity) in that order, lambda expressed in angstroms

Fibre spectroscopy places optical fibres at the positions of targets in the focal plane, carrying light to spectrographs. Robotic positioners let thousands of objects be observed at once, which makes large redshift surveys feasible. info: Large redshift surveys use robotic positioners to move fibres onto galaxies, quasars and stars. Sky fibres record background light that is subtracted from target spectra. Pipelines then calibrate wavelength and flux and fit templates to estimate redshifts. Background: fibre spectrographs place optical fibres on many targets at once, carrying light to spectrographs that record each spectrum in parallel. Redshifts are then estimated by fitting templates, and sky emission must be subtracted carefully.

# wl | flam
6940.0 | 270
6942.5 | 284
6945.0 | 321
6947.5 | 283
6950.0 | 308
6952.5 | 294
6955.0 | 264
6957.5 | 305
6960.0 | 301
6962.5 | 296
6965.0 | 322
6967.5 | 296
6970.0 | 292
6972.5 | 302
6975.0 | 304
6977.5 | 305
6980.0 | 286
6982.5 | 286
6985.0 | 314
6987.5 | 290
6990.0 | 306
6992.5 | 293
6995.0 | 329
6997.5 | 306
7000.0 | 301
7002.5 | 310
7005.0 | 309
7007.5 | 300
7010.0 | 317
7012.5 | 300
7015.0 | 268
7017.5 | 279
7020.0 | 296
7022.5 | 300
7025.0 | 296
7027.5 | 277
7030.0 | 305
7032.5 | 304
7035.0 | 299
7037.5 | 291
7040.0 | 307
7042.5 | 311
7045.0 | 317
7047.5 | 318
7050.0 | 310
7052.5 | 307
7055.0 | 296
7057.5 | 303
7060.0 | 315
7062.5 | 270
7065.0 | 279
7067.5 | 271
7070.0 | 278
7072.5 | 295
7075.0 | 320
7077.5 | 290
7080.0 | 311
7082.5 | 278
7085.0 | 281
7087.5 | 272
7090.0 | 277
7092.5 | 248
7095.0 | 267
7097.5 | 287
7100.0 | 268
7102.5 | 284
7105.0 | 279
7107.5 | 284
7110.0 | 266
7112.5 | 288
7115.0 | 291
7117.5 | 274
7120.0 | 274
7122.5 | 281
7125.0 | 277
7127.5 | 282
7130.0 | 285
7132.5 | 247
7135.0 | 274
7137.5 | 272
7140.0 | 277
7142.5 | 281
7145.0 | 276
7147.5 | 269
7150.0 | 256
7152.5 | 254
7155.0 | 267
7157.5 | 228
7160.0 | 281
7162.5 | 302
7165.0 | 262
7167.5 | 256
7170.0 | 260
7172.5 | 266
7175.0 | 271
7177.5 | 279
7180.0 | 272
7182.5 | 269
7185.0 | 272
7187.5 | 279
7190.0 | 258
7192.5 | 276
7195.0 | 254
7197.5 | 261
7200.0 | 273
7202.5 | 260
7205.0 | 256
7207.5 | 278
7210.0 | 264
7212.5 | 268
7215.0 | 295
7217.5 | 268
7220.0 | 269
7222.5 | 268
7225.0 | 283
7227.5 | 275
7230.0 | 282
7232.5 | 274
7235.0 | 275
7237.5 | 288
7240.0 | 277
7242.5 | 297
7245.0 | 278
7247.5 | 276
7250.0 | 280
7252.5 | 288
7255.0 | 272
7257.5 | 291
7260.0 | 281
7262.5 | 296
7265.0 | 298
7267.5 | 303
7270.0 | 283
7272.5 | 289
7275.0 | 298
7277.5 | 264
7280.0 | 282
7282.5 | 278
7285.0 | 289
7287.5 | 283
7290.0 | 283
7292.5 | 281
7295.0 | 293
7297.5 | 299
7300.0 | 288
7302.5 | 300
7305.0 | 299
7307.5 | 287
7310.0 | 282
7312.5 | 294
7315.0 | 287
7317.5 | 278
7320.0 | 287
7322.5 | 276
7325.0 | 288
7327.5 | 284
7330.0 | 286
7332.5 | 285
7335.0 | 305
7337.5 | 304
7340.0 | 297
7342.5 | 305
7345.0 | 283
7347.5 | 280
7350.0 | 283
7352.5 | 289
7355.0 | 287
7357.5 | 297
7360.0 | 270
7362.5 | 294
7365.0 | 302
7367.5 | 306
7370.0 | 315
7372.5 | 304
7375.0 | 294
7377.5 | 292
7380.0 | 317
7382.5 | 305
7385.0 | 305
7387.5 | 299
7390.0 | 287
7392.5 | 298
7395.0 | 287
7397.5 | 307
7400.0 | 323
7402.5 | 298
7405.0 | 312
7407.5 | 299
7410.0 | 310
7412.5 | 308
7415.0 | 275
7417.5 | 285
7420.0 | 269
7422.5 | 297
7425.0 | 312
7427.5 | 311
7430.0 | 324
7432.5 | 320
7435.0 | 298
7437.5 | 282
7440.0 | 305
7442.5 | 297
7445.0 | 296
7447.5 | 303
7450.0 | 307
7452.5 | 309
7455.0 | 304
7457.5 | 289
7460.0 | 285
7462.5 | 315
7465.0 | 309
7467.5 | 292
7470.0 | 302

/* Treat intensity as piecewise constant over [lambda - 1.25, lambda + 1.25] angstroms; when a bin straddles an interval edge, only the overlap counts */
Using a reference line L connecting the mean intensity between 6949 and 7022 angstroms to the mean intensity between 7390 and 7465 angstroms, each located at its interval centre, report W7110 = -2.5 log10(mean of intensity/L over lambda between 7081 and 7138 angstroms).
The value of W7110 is 0.091 mag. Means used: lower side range 299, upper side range 301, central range 276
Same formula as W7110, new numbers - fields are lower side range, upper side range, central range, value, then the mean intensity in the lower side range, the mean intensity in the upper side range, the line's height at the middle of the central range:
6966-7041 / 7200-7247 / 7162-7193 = 0.040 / 299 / 275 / 280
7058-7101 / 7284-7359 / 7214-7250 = 0.031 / 283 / 289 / 287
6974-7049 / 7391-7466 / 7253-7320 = 0.049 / 301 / 301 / 301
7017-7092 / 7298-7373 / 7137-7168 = 0.099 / 295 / 291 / 294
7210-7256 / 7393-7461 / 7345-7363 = 0.026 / 278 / 300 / 292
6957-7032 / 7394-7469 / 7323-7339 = 0.034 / 300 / 301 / 301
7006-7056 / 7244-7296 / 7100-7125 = 0.059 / 300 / 285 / 295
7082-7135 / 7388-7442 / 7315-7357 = 0.020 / 276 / 300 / 294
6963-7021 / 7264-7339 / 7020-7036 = 0.008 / 300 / 288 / 299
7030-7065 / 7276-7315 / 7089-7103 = 0.109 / 303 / 287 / 300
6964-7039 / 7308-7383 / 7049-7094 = 0.034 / 299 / 292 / 298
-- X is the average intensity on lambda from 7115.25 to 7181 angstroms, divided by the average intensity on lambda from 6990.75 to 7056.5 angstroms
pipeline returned 0.90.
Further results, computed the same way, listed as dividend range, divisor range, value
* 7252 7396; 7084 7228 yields 1.07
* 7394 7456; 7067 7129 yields 1.07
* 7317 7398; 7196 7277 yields 1.05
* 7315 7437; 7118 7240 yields 1.09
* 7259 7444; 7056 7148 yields 1.05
